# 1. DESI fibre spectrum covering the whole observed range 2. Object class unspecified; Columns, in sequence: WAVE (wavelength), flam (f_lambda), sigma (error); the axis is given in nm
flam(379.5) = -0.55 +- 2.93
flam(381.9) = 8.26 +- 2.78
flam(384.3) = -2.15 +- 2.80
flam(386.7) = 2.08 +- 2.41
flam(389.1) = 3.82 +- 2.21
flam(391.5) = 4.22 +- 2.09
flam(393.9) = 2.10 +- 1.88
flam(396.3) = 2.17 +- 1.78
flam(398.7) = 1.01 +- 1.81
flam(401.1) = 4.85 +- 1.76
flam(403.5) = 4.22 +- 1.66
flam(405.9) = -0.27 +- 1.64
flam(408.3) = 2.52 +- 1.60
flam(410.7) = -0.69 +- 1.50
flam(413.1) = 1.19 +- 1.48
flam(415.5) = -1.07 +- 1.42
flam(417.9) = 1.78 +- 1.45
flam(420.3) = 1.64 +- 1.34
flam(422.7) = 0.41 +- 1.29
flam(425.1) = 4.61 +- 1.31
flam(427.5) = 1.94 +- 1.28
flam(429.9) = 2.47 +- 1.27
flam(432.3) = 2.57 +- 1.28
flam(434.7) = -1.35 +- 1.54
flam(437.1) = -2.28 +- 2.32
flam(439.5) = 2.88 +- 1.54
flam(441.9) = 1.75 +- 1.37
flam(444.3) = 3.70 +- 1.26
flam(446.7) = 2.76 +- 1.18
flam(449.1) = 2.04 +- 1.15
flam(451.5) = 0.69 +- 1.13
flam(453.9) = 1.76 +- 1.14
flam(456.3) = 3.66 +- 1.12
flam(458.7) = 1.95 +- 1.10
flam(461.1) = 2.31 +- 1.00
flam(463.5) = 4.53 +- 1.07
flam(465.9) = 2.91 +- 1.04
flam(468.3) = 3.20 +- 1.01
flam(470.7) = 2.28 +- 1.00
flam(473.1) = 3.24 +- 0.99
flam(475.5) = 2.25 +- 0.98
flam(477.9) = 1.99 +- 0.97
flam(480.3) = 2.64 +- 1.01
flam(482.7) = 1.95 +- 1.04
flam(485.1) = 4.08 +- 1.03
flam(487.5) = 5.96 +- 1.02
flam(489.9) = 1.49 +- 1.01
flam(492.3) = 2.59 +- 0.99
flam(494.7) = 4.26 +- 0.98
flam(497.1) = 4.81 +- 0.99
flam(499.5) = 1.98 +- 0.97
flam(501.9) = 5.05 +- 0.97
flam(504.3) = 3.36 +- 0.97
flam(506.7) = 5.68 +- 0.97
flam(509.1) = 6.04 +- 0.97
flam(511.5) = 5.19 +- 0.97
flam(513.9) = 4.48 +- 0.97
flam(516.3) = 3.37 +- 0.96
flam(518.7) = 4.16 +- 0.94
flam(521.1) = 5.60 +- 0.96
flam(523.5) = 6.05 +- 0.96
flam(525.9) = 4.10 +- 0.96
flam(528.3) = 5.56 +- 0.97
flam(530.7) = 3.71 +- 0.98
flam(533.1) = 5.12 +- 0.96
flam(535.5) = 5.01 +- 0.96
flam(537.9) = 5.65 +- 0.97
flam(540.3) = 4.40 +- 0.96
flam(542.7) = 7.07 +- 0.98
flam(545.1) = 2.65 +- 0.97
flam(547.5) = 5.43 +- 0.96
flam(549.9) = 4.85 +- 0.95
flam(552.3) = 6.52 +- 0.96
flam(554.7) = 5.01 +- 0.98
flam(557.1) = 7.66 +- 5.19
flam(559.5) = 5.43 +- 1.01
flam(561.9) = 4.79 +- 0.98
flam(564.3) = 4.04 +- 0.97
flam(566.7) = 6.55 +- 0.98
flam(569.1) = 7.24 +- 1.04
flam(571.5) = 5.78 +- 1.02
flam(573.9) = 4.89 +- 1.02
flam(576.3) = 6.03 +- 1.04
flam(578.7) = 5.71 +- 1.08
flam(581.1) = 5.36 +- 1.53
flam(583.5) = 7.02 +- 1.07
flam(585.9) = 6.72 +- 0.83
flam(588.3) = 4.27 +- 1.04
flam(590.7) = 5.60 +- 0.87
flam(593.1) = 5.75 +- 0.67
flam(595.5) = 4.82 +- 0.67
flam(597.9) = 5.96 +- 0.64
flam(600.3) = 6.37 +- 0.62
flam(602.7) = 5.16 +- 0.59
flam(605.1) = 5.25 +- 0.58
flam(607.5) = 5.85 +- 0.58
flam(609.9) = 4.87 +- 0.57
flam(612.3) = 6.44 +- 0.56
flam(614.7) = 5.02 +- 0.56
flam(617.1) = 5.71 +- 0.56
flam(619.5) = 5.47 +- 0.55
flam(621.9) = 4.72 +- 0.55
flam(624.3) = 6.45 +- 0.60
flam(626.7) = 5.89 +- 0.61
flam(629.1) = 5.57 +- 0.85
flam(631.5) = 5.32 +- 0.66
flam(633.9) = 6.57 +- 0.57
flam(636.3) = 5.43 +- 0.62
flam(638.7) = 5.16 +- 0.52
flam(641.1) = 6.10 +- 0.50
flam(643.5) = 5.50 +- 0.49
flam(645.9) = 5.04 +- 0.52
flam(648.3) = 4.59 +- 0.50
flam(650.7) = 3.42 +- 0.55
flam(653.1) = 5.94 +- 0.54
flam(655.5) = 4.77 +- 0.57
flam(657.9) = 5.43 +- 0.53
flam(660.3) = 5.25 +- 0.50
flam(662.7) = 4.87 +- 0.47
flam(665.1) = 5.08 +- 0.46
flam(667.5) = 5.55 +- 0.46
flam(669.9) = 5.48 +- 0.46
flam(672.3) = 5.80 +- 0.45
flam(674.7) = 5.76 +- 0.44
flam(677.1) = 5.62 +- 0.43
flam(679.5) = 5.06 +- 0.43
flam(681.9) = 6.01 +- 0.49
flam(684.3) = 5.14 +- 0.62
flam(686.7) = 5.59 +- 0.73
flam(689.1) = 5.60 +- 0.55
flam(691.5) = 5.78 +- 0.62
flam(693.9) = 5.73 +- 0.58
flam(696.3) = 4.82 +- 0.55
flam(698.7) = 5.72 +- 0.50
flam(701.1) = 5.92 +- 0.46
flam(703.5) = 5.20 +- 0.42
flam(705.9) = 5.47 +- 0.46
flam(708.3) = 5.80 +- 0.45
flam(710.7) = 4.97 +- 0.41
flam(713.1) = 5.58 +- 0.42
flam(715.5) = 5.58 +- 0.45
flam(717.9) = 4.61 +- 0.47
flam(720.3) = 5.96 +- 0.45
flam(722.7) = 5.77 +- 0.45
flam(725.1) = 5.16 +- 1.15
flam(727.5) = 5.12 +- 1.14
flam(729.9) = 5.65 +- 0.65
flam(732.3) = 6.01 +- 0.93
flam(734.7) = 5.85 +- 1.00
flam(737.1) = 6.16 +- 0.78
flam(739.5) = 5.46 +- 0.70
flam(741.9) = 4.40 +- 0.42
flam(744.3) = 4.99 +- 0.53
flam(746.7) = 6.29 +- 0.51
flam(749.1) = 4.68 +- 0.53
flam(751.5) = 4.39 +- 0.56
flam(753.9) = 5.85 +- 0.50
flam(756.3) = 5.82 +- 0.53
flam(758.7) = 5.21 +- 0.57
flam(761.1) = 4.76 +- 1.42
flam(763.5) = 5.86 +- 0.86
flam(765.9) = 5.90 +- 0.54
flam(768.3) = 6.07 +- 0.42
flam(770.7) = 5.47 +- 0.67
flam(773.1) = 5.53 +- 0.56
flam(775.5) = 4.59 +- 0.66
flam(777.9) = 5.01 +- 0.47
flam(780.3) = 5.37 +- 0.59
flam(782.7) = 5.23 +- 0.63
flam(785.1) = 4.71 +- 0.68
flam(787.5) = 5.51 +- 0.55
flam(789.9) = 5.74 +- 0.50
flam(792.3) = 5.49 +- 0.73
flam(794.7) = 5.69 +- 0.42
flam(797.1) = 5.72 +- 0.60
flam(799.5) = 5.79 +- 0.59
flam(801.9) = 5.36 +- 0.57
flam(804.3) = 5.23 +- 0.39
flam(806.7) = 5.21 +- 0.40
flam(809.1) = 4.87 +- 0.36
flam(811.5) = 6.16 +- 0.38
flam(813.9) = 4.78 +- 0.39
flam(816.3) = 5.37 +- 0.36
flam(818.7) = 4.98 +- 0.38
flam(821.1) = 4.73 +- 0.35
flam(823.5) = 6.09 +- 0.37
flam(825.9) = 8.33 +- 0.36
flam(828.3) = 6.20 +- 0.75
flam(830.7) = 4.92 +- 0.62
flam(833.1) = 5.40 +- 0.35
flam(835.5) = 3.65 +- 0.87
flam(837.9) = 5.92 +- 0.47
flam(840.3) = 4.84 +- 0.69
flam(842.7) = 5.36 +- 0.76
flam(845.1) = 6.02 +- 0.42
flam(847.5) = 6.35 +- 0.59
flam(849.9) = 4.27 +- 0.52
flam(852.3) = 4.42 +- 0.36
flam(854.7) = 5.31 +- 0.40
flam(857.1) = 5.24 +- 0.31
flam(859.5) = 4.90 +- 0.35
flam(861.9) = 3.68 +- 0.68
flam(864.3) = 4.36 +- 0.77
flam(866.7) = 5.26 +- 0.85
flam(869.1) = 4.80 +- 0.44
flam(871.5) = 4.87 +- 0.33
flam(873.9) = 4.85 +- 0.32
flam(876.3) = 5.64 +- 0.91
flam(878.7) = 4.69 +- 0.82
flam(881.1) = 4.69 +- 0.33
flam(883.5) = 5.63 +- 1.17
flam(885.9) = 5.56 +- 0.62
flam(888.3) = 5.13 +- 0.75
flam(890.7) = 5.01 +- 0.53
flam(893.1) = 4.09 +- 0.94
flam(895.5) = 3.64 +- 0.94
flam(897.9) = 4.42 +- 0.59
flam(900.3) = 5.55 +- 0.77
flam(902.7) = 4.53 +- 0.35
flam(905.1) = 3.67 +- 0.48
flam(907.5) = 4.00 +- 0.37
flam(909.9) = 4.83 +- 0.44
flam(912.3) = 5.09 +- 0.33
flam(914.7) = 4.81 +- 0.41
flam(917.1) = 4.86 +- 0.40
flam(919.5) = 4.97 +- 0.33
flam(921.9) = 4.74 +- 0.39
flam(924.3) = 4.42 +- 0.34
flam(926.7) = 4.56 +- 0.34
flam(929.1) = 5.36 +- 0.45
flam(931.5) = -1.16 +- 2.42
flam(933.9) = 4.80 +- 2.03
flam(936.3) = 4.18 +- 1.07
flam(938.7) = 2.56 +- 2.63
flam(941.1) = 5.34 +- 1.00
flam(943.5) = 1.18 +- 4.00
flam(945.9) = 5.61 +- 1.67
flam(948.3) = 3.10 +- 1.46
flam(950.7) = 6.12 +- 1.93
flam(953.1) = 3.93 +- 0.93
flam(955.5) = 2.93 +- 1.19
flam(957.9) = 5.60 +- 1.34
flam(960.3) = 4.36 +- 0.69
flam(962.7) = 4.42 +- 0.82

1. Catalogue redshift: 0.26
